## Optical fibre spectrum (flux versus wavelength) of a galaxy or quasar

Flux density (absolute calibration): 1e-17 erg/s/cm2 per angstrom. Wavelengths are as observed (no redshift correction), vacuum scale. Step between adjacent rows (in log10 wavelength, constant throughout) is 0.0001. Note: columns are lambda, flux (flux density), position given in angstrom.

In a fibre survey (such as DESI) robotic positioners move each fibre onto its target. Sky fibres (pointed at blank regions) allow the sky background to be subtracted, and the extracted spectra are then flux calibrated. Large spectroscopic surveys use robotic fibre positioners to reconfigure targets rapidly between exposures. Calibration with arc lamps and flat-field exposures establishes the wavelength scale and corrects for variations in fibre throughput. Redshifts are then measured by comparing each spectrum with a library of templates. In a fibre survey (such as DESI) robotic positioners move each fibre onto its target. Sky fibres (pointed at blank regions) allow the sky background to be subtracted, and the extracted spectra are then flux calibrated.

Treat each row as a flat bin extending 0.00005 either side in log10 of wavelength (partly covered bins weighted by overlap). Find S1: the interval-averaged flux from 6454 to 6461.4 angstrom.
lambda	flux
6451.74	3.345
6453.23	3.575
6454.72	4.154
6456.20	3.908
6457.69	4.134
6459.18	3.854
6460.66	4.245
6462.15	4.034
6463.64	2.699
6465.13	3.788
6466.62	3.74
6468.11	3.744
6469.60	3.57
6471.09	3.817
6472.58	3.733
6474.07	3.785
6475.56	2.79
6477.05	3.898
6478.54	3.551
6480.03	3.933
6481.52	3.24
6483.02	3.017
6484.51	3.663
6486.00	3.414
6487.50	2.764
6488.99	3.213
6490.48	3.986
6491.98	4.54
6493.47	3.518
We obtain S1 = 4.06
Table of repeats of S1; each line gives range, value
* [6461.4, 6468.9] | 3.6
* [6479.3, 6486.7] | 3.45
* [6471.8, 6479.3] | 3.56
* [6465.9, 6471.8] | 3.72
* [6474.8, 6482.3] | 3.48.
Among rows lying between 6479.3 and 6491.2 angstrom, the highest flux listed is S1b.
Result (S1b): 3.986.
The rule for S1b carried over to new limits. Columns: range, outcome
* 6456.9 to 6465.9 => 4.245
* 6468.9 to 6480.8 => 3.933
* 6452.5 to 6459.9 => 4.154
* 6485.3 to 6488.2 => 3.414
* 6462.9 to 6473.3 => 3.817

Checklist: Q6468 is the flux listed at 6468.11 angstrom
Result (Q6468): 3.744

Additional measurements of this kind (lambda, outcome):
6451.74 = 3.345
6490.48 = 3.986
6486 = 3.414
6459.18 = 3.854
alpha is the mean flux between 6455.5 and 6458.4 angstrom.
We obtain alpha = 4.02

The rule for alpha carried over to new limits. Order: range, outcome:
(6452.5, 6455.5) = 3.87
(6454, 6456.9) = 4.04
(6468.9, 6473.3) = 3.71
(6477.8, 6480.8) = 3.74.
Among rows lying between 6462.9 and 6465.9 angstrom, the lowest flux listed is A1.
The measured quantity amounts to 2.699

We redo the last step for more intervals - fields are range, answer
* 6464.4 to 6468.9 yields 3.74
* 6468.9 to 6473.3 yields 3.57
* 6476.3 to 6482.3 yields 3.24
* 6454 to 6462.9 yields 3.854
